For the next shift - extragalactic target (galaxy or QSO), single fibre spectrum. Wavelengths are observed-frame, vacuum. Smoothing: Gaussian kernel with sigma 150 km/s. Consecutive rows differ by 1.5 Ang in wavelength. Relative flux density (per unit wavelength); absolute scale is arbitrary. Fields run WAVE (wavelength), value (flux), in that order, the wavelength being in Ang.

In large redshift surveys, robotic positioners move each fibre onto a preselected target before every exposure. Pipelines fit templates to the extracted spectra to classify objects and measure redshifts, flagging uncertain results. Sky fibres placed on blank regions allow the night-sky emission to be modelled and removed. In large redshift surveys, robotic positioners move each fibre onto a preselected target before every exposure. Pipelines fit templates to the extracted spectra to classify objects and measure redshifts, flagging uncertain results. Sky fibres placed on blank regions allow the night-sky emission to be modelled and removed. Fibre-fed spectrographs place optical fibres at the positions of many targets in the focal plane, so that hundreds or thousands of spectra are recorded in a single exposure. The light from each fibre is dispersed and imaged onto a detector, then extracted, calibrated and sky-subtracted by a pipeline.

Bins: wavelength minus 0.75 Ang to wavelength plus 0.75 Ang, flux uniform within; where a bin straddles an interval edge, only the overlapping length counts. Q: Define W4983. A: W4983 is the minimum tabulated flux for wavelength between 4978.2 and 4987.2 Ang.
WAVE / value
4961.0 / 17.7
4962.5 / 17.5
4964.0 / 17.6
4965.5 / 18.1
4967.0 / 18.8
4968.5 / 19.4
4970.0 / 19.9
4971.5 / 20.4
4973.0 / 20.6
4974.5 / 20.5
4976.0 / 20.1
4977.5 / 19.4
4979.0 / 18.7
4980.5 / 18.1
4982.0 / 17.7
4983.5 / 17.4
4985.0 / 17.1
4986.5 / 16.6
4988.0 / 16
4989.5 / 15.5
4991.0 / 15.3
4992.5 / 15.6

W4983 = 16.6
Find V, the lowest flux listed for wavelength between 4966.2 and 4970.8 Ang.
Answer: 18.8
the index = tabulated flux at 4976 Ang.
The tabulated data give 20.1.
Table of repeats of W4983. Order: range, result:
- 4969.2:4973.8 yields 19.9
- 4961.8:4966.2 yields 17.5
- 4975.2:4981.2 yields 18.1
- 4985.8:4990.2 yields 15.5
